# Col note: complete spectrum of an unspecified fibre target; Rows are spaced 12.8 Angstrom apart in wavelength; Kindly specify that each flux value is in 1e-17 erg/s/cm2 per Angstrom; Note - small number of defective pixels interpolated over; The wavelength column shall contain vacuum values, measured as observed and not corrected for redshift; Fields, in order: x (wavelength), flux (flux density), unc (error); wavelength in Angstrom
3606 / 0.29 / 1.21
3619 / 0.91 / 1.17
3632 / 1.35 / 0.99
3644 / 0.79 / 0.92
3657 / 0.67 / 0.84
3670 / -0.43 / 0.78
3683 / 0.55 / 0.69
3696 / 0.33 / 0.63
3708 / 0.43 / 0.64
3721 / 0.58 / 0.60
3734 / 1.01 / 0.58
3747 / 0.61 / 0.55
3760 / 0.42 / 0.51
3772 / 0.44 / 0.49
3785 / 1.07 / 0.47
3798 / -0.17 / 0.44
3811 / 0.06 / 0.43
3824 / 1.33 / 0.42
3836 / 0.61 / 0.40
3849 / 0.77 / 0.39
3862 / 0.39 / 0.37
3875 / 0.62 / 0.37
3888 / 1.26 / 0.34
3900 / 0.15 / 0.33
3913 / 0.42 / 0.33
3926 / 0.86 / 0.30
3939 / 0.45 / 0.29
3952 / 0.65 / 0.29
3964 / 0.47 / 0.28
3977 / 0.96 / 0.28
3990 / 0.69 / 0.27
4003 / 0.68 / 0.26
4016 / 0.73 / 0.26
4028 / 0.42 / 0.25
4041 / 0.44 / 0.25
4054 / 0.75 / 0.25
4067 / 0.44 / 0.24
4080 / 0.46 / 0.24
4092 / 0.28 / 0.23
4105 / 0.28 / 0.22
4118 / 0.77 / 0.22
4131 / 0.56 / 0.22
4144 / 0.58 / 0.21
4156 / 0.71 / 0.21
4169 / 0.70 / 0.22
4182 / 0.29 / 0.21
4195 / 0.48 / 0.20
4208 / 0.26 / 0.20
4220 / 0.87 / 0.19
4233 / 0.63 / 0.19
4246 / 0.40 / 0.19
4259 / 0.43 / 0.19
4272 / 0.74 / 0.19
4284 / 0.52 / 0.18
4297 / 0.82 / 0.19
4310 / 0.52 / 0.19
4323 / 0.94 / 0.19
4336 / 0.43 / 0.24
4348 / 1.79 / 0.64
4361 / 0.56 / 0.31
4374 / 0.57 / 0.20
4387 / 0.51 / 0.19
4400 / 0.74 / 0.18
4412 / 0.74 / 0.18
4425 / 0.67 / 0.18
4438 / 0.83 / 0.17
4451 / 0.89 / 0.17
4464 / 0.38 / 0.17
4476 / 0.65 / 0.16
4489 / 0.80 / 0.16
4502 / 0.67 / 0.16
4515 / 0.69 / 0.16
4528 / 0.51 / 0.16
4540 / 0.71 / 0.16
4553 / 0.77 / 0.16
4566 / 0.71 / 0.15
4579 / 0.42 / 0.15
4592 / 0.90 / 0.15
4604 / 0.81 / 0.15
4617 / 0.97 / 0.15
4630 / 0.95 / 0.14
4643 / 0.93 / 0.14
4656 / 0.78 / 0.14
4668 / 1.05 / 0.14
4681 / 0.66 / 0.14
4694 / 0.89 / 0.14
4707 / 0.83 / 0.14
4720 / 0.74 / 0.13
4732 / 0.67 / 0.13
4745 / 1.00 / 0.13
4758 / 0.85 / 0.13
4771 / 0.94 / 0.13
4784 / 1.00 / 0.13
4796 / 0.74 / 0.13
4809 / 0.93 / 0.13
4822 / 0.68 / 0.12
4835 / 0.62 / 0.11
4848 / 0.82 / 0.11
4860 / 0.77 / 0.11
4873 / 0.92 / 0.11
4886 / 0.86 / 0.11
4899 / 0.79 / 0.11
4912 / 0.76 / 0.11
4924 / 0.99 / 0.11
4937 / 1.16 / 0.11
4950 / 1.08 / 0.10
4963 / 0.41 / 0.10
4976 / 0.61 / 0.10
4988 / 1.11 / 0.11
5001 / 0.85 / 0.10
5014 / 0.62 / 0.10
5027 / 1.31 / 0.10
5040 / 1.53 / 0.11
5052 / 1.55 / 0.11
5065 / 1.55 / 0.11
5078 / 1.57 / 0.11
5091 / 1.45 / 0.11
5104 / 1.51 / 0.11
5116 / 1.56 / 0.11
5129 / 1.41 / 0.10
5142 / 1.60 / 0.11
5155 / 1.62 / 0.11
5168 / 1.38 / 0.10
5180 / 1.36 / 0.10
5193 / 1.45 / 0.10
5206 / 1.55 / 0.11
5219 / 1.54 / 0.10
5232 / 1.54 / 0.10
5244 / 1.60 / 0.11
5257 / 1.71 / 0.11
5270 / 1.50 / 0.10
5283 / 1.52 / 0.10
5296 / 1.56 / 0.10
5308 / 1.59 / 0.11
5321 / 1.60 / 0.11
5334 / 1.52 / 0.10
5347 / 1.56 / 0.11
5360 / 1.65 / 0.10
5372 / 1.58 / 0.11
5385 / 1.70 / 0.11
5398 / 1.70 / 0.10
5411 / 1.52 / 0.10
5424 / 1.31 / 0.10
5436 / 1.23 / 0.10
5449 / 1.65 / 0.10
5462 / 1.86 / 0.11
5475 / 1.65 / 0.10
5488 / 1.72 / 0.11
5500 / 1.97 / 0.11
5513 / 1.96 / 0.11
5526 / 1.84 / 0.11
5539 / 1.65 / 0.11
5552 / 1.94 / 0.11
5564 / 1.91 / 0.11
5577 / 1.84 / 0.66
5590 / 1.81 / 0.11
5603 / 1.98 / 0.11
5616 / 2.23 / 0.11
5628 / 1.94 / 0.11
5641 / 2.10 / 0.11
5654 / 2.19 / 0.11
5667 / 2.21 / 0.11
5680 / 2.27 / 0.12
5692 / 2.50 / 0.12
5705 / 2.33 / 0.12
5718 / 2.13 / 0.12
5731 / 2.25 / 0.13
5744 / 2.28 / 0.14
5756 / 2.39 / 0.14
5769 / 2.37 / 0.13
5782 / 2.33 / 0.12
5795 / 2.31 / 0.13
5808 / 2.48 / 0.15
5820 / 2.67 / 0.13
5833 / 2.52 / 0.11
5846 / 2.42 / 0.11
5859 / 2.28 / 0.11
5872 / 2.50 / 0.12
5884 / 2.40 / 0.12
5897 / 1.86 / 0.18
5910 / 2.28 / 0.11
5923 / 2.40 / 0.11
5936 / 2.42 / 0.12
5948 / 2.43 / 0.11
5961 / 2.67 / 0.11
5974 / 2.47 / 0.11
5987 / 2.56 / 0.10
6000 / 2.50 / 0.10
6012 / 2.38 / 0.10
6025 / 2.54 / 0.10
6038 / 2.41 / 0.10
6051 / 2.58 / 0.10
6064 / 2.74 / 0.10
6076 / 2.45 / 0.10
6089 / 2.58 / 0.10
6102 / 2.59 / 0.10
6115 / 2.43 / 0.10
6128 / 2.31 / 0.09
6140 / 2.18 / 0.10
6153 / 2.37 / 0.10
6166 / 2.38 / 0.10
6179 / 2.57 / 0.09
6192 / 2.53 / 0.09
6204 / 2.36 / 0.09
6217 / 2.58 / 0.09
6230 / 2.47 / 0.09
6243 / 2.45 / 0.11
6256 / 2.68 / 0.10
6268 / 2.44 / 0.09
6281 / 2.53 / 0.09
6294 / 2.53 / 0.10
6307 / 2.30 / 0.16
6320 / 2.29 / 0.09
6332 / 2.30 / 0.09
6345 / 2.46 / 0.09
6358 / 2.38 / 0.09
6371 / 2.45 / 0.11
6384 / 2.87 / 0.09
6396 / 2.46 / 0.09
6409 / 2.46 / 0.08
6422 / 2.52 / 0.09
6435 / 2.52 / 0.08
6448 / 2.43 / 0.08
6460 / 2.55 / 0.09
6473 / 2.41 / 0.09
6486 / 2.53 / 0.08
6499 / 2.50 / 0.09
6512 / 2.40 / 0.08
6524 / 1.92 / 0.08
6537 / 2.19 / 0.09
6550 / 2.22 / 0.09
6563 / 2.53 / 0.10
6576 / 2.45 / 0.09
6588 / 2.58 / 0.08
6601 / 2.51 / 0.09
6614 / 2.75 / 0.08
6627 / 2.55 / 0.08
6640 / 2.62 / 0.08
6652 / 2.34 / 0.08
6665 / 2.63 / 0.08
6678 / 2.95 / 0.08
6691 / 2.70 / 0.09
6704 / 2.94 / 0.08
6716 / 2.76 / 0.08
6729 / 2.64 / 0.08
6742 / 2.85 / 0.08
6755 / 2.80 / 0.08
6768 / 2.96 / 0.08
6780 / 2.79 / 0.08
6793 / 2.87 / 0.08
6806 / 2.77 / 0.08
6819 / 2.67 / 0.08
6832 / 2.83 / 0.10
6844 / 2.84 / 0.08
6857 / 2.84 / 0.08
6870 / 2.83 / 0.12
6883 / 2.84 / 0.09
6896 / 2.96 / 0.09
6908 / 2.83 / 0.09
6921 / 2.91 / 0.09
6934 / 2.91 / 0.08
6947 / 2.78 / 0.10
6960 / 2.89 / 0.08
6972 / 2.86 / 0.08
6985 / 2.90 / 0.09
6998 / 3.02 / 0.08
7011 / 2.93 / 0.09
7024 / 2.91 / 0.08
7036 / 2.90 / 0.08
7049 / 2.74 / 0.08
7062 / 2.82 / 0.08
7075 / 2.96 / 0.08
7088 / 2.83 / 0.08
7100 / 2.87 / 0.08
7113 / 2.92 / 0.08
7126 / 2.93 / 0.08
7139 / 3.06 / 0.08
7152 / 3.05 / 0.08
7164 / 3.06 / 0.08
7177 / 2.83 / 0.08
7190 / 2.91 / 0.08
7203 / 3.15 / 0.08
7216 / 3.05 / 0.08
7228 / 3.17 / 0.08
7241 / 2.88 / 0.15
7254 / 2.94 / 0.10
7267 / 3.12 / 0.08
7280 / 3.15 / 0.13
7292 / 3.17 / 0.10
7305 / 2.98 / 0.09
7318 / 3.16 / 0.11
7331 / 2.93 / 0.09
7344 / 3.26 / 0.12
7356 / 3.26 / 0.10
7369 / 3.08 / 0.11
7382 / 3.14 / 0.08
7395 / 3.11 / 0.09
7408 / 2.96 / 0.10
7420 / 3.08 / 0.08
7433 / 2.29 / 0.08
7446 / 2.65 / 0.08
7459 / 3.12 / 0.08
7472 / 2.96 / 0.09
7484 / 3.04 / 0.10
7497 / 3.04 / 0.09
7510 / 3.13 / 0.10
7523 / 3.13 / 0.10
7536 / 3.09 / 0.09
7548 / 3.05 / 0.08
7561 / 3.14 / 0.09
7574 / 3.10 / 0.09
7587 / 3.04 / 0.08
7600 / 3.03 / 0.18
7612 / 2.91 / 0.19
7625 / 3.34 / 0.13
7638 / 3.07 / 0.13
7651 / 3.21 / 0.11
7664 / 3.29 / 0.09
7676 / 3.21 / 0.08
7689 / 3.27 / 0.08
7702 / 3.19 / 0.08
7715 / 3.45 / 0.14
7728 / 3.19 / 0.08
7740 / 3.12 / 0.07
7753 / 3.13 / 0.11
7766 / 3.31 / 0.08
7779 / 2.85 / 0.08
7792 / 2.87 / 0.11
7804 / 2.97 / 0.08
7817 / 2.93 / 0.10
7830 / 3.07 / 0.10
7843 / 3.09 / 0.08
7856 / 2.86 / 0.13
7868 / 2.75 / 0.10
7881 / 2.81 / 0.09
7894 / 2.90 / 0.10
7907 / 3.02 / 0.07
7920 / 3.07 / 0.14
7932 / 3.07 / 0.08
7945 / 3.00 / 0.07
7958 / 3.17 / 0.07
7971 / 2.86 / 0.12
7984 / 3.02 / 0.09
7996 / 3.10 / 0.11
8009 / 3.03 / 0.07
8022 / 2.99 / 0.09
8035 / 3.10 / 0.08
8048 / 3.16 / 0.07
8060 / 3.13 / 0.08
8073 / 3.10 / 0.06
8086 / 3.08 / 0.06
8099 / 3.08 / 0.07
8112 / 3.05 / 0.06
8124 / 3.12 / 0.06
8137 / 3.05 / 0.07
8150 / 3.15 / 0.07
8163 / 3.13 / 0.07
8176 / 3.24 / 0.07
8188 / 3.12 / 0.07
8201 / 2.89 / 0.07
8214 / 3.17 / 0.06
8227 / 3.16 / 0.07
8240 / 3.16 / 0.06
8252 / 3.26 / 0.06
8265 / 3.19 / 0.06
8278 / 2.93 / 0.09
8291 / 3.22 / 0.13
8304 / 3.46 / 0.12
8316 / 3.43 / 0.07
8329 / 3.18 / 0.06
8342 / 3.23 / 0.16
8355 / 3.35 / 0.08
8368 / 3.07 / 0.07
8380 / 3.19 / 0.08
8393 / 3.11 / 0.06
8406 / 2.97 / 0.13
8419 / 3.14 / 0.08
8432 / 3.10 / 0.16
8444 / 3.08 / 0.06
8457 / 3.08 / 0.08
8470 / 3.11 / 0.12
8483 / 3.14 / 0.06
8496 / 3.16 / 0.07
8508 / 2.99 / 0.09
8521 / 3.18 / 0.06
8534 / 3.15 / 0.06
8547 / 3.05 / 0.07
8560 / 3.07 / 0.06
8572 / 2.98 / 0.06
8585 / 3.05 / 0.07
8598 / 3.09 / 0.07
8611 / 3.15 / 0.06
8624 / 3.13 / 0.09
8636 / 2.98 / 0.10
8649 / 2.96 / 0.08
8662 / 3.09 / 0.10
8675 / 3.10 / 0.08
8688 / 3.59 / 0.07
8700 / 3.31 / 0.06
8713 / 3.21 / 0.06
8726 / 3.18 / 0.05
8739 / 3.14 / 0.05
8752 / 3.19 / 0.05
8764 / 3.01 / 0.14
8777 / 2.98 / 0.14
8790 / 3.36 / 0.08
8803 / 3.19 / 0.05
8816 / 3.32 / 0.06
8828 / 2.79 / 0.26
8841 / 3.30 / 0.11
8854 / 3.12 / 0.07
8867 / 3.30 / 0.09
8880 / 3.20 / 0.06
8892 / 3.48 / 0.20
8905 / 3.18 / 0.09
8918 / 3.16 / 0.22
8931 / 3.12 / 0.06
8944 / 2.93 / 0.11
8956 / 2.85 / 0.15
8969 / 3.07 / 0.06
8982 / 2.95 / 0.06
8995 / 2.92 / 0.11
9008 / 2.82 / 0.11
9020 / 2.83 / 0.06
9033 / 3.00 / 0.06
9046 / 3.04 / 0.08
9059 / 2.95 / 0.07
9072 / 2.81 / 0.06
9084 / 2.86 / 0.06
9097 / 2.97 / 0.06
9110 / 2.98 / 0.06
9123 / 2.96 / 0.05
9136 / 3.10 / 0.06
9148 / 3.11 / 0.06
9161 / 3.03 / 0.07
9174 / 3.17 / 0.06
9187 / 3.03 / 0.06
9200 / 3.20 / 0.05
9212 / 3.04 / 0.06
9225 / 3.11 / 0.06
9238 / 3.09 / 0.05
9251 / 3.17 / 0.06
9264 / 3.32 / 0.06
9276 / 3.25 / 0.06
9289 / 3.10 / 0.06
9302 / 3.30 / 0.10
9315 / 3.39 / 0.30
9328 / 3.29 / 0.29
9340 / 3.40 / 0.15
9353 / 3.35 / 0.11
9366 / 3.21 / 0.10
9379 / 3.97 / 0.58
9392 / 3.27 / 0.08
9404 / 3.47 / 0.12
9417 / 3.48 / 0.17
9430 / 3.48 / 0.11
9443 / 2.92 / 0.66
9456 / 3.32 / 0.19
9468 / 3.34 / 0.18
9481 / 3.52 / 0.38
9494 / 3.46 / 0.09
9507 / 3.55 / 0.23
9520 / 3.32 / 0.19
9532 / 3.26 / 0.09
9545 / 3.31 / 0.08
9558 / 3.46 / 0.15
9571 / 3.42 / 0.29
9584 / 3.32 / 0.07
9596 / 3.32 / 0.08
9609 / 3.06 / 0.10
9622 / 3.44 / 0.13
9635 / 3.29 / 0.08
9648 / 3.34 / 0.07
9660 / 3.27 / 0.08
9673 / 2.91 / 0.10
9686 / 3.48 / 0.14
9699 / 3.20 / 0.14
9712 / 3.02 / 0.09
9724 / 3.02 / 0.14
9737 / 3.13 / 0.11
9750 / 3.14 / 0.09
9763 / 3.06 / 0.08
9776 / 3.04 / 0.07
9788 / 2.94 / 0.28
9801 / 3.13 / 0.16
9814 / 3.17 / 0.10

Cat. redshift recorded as 0.262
